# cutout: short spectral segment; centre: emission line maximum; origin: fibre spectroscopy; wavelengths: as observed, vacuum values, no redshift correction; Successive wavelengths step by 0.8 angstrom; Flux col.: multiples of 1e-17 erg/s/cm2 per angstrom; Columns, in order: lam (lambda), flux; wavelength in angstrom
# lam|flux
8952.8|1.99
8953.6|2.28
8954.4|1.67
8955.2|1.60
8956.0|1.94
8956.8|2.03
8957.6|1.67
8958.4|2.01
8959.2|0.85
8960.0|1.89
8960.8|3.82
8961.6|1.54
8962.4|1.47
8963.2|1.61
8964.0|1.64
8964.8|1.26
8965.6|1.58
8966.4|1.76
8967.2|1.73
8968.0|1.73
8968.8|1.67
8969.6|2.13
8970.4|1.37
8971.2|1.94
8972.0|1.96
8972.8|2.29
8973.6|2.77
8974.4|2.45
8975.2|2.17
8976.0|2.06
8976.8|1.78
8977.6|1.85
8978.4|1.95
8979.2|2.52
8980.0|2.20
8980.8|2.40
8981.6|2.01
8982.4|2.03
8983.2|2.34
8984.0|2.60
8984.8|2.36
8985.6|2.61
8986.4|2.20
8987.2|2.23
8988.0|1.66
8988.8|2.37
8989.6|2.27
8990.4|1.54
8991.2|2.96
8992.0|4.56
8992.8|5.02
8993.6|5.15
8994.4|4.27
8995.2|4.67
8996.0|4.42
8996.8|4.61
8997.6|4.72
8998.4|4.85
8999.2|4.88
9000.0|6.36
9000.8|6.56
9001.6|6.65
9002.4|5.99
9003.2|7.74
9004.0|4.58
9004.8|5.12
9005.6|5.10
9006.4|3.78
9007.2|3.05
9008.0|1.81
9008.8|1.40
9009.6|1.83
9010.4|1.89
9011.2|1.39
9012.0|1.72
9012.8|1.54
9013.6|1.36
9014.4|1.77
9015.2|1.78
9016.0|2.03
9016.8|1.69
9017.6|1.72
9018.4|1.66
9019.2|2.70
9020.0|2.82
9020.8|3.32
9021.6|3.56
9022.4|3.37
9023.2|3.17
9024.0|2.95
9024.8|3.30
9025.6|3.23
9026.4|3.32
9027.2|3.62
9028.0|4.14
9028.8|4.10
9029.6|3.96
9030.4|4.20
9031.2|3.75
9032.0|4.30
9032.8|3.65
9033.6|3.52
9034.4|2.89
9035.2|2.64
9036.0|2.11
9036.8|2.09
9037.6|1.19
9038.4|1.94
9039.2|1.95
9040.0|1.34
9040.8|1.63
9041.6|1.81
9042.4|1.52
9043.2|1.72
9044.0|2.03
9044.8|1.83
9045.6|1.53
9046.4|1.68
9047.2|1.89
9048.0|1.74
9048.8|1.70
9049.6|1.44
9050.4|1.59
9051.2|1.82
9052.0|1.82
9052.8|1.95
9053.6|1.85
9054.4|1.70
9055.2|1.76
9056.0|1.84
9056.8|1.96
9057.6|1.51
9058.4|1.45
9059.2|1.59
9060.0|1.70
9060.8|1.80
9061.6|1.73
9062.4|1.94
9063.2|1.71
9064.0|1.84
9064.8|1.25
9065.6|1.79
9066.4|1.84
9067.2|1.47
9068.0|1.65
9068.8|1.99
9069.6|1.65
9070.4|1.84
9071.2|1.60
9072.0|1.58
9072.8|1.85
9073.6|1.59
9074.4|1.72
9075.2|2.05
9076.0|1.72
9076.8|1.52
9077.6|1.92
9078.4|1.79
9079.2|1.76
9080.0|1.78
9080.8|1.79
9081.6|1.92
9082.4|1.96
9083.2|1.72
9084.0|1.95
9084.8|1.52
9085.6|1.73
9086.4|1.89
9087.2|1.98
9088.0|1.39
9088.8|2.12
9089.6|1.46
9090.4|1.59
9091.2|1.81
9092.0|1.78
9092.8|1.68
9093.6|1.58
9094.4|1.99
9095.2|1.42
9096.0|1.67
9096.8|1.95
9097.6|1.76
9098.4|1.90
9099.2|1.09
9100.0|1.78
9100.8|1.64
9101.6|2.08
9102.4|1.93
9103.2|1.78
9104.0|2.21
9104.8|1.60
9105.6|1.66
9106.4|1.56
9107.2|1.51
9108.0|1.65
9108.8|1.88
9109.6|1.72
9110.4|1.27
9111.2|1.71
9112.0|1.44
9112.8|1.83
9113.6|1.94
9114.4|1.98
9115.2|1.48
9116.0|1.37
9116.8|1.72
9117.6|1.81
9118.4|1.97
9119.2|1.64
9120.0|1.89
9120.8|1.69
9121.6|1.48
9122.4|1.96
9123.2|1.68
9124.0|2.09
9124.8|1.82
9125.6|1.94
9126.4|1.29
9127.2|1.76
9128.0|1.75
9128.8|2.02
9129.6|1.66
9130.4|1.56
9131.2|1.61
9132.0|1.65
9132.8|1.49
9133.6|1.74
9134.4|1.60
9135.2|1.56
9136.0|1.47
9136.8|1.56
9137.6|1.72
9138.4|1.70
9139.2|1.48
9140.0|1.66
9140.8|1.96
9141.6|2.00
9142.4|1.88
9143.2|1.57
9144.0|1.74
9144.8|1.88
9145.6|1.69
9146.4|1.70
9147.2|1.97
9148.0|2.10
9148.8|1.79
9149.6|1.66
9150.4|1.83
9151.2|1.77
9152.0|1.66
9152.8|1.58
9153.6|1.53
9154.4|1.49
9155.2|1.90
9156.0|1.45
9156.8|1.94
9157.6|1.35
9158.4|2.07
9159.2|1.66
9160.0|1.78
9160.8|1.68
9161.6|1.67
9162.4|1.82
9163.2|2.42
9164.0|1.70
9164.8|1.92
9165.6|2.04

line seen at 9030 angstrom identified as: [N II]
